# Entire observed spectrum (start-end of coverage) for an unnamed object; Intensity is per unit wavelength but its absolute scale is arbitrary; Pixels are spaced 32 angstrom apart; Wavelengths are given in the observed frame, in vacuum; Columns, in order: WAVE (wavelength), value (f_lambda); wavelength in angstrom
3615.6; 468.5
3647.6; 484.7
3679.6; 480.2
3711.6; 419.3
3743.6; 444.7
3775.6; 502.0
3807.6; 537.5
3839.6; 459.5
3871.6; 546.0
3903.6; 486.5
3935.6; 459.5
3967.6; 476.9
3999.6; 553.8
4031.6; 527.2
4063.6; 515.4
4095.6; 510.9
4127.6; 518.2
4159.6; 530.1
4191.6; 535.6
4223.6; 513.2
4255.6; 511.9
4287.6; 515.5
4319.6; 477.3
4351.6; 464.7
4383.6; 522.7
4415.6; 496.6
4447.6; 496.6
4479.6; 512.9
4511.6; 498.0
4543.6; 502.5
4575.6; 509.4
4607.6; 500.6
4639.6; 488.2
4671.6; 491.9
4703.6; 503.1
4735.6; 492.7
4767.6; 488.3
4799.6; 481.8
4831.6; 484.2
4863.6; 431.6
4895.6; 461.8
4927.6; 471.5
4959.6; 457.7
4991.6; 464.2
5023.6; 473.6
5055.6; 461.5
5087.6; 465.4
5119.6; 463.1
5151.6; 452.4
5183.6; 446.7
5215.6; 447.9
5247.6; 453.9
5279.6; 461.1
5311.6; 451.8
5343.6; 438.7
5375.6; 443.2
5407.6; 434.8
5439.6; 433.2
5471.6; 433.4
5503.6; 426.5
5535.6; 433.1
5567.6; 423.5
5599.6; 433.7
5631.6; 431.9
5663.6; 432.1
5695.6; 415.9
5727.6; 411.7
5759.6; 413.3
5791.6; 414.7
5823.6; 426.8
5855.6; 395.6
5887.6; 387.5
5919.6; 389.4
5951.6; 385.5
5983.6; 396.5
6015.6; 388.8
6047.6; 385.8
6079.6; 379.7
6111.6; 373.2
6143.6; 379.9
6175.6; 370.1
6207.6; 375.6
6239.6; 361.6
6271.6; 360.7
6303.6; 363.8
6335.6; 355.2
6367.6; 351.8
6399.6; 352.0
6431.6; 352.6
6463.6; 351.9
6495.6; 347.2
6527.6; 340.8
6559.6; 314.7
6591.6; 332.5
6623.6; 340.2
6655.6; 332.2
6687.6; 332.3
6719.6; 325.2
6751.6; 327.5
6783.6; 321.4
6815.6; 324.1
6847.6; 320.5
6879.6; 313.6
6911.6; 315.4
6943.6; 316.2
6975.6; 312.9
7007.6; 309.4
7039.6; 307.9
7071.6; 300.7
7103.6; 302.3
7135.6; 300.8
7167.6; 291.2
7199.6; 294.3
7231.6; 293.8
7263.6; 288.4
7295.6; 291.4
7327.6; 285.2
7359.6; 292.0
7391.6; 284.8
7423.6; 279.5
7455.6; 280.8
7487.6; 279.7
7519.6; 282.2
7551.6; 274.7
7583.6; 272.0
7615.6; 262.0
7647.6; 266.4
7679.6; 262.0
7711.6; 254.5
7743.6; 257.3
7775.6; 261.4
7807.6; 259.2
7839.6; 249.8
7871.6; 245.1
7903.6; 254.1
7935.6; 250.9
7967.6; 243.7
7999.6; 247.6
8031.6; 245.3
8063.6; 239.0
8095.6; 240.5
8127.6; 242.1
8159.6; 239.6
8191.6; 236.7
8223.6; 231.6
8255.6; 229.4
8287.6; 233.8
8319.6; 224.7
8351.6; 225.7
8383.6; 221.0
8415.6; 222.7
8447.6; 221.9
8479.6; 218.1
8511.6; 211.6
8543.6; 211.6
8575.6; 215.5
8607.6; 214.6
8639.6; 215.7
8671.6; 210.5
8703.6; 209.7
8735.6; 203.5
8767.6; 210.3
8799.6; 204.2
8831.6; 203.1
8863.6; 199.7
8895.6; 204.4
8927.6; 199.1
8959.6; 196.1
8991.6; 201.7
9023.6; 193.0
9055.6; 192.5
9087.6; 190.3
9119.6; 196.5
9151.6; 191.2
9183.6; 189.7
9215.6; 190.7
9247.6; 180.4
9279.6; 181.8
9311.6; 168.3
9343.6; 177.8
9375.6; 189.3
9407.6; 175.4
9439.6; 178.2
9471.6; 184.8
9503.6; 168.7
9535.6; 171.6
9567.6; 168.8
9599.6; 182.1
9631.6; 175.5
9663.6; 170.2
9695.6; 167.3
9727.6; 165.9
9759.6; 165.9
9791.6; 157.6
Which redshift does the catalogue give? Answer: 0.001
